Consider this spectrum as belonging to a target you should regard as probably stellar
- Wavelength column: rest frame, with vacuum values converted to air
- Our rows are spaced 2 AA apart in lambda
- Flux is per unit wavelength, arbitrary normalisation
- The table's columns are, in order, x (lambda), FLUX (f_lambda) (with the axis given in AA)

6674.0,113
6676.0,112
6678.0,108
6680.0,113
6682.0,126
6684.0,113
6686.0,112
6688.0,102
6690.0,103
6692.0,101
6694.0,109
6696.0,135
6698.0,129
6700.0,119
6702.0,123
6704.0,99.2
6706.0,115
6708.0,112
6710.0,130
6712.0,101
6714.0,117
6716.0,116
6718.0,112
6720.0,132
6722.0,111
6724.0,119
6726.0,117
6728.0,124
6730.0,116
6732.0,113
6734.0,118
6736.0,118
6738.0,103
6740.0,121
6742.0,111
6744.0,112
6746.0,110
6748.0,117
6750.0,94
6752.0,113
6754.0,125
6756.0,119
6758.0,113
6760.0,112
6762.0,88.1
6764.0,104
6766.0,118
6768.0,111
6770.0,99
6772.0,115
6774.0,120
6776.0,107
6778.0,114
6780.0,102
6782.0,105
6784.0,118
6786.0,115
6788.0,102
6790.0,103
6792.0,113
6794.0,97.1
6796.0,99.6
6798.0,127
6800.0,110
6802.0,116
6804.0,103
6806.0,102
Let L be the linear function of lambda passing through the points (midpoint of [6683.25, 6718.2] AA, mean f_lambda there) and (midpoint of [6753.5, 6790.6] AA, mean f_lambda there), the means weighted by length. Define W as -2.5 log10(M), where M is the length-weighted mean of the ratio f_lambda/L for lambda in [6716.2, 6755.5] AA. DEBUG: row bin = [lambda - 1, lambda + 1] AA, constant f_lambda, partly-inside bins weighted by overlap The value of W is -0.03 mag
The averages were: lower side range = 114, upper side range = 110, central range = 115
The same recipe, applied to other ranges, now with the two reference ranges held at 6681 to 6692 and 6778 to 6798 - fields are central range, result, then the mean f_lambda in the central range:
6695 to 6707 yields -0.10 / 120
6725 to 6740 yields -0.07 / 116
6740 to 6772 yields -0.02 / 110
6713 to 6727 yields -0.08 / 118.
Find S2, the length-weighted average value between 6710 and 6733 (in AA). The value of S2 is 117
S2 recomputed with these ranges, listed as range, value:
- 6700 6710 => 115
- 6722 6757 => 115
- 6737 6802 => 110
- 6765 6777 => 112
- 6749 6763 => 109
